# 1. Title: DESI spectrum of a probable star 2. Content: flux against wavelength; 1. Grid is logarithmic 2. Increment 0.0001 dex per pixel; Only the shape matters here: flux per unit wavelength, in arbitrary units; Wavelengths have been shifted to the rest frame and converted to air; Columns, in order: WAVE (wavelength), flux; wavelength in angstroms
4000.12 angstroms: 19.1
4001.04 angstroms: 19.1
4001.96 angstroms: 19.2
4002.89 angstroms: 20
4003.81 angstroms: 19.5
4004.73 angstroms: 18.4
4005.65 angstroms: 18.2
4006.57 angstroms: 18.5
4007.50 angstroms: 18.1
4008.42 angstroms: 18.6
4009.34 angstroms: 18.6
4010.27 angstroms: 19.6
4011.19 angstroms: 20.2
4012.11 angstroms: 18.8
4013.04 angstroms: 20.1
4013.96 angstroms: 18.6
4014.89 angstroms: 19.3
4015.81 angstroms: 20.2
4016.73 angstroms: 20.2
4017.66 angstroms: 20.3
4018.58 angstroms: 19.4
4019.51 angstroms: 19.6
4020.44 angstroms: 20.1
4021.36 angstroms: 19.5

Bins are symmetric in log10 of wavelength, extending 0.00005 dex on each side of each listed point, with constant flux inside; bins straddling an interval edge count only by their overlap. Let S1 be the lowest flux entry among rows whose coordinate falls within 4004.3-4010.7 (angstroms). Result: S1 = 18.1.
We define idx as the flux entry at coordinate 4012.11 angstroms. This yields 18.8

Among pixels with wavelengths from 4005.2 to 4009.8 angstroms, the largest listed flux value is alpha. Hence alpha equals 18.6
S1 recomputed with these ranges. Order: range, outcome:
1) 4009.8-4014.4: 18.6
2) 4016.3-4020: 19.4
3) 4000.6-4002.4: 19.1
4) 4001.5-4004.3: 19.2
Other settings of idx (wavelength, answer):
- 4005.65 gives 18.2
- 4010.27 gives 19.6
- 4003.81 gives 19.5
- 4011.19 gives 20.2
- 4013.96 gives 18.6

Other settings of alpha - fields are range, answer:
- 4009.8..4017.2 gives 20.2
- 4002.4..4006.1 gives 20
